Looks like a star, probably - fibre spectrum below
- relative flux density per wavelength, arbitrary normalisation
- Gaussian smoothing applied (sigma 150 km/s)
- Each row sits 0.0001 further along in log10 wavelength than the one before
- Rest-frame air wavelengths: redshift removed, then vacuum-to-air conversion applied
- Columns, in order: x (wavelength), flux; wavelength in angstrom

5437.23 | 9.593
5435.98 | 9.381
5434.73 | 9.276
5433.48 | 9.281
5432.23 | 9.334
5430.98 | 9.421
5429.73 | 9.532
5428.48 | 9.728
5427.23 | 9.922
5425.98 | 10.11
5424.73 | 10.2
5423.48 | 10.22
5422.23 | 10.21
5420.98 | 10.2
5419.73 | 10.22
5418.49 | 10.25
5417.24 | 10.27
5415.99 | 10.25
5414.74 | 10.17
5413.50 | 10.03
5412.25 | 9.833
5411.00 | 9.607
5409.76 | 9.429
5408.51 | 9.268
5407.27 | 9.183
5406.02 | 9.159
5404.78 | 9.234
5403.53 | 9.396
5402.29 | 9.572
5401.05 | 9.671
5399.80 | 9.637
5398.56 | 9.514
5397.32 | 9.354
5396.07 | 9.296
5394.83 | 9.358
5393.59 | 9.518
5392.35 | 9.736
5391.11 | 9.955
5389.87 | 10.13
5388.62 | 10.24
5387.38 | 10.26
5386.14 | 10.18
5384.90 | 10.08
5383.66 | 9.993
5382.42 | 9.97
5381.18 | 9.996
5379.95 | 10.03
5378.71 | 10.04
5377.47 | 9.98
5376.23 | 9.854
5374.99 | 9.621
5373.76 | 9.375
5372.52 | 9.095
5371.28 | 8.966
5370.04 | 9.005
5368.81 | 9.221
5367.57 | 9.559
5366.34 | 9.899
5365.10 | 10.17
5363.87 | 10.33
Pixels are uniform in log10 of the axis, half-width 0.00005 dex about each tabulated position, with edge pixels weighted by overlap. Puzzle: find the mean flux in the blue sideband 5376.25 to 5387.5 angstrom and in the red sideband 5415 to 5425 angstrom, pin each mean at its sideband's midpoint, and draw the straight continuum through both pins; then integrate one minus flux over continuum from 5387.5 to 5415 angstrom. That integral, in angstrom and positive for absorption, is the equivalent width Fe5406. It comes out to 1.42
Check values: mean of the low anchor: 10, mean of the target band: 9.61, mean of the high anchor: 10.2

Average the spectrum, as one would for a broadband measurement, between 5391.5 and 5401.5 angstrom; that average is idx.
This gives 9.52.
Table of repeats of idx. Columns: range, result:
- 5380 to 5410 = 9.68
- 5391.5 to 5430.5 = 9.74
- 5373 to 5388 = 9.94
